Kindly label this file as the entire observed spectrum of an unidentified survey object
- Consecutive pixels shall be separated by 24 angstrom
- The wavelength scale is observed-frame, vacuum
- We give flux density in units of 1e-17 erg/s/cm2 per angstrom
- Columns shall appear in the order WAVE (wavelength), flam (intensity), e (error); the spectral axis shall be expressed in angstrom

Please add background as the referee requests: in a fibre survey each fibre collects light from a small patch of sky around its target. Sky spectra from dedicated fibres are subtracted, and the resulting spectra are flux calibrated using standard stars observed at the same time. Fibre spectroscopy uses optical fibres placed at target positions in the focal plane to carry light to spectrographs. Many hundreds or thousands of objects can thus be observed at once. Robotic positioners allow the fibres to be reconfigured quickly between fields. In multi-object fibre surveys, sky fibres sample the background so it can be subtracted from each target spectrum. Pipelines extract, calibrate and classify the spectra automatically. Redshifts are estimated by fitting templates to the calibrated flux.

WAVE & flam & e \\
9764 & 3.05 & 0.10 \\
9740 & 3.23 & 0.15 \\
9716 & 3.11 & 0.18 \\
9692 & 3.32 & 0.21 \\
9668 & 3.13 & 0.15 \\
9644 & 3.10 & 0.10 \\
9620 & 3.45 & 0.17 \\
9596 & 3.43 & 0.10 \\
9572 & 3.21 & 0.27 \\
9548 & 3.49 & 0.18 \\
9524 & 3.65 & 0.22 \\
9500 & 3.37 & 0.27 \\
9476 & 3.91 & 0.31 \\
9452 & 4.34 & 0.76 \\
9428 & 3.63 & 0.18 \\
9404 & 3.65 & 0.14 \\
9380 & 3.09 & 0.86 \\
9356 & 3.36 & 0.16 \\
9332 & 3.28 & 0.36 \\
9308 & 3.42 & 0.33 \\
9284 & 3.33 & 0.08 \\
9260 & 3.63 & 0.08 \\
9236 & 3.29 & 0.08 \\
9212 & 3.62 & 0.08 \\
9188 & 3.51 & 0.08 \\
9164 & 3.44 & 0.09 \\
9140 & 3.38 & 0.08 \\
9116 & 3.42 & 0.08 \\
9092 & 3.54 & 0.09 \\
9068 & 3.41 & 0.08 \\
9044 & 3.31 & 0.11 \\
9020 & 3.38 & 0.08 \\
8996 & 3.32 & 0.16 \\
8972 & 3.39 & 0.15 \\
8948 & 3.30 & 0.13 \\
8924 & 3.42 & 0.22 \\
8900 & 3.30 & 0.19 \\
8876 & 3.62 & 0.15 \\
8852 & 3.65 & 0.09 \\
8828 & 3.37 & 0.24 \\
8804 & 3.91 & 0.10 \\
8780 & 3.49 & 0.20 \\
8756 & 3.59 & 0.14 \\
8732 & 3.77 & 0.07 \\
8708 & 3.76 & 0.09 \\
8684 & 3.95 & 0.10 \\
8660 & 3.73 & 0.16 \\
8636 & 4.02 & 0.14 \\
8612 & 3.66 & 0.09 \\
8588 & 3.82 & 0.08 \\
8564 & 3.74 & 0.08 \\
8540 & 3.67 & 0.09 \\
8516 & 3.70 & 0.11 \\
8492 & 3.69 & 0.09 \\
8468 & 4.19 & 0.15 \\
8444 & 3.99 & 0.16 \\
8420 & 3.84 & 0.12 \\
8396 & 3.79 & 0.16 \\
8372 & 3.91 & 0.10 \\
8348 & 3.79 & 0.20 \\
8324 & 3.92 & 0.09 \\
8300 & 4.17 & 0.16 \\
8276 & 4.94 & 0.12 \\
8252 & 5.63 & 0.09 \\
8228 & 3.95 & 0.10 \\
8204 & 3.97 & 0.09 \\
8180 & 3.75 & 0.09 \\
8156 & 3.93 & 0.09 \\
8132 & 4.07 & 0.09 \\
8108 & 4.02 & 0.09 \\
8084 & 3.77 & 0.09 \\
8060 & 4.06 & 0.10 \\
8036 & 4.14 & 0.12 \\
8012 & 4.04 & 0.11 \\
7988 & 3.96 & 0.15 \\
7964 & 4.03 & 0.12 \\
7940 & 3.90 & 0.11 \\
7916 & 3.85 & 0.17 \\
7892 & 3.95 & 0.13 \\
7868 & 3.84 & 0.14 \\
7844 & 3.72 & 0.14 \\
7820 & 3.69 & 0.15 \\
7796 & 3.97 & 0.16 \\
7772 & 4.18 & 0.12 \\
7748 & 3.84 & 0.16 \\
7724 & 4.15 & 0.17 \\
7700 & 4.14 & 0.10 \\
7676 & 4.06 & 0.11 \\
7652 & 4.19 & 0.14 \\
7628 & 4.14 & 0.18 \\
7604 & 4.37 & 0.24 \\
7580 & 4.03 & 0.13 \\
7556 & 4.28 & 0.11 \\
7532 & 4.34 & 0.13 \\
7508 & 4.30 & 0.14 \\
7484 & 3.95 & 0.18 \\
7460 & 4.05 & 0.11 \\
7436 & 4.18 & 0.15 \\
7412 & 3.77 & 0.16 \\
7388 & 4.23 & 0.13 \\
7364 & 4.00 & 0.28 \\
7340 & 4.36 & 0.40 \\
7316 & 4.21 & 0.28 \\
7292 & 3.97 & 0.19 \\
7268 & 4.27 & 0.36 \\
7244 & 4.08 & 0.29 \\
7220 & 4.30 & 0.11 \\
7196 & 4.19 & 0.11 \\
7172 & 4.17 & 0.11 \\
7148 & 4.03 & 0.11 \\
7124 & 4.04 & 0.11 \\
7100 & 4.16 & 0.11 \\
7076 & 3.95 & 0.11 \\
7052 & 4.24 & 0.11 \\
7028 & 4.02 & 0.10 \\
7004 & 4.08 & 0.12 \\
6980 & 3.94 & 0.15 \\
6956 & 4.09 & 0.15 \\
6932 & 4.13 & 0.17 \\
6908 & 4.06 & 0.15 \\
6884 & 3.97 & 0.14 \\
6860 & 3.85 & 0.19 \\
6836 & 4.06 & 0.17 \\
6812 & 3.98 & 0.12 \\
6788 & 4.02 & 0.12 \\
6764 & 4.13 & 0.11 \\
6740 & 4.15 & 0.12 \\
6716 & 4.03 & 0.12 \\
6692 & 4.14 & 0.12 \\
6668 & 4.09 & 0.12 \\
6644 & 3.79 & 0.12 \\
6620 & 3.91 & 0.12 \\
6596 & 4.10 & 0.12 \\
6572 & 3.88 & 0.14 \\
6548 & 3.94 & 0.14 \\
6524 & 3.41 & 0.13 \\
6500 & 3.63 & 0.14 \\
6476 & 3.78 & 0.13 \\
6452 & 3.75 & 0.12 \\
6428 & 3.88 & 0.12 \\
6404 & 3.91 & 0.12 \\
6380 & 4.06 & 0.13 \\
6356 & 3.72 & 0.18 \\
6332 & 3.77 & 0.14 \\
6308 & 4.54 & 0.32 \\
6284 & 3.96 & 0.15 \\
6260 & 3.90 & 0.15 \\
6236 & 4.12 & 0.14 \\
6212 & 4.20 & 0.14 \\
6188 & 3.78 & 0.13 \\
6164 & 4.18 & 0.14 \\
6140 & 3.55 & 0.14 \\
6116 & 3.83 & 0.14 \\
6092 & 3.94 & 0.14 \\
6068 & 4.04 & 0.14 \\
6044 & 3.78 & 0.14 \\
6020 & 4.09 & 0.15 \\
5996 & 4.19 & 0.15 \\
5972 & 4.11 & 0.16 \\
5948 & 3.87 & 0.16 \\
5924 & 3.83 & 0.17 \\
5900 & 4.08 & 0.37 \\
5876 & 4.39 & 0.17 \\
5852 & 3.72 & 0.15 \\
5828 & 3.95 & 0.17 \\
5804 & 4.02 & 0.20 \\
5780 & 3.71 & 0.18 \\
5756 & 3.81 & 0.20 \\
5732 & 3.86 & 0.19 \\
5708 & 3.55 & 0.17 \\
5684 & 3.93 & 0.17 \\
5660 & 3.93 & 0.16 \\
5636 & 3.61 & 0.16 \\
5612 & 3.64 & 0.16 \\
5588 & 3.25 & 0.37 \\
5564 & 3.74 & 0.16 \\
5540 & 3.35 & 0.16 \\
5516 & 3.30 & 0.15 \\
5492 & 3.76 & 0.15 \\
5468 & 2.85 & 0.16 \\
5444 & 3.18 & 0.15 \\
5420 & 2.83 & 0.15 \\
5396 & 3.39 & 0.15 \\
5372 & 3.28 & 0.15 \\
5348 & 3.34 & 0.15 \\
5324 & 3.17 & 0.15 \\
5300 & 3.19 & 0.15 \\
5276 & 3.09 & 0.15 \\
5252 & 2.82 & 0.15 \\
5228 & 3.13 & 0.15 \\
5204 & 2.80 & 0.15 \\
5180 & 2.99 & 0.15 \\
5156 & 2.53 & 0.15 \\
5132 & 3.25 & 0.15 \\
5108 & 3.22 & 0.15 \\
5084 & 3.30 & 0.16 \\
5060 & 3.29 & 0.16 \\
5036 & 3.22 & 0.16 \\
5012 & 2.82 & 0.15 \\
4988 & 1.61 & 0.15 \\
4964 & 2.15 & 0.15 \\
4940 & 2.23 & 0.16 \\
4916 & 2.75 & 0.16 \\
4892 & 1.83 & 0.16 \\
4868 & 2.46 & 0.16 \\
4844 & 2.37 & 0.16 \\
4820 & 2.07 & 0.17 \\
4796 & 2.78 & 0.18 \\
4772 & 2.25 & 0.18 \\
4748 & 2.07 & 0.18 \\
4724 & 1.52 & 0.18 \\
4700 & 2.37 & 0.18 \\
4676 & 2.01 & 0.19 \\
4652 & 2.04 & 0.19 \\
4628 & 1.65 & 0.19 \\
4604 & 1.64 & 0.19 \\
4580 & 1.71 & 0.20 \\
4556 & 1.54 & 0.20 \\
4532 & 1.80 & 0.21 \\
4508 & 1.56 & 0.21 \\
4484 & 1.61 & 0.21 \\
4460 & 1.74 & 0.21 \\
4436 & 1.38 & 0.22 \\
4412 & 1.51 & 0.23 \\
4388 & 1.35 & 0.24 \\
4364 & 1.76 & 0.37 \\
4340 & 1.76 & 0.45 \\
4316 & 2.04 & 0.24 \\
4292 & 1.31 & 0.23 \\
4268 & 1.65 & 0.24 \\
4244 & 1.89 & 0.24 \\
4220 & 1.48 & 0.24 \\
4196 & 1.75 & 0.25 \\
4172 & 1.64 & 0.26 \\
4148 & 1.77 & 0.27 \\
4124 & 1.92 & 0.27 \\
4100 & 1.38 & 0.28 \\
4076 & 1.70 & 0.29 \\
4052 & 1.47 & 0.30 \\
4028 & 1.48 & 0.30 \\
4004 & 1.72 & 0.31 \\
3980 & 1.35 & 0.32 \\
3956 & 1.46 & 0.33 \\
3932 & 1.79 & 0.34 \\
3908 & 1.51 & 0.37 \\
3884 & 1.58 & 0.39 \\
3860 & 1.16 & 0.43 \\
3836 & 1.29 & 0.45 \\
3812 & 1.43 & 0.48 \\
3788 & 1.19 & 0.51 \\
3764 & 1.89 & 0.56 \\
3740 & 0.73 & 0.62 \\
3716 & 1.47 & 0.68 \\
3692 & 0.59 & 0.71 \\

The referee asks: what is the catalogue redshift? 0.258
